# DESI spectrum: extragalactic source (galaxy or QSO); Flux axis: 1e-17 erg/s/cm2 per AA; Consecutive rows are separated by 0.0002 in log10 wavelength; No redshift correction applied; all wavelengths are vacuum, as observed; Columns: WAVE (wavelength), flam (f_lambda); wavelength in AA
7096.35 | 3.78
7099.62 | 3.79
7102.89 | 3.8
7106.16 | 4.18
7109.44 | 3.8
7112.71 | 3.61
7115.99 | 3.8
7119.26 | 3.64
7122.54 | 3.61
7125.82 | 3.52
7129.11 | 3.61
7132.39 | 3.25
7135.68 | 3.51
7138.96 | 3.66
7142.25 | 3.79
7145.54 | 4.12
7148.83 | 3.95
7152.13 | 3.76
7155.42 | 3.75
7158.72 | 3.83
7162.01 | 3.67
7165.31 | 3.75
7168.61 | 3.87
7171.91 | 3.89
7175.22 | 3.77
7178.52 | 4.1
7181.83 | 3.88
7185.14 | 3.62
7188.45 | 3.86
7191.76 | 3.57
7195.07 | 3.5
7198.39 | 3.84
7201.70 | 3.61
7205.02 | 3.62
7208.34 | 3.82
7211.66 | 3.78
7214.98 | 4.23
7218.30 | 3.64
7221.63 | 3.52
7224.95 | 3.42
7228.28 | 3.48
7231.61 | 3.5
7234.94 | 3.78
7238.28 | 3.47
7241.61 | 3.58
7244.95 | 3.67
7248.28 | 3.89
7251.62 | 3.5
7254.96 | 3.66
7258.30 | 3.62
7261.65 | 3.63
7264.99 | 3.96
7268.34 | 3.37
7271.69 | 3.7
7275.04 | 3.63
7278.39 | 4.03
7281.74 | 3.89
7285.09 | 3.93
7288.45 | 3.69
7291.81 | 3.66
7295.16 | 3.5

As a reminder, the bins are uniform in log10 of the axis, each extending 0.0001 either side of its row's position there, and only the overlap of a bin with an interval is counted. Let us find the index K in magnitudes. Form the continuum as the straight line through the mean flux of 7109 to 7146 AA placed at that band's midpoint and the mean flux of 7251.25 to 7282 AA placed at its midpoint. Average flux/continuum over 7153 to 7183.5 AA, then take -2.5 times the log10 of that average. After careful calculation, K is -0.05 mag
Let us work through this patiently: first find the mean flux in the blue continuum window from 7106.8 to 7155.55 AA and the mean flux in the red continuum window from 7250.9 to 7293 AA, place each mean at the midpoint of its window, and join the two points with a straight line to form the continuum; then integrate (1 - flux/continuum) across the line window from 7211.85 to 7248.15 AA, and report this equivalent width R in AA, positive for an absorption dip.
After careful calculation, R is 0.7 AA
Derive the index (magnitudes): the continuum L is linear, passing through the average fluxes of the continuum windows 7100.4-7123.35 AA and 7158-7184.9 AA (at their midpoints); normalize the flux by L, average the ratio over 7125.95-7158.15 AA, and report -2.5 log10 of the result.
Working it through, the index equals 0.030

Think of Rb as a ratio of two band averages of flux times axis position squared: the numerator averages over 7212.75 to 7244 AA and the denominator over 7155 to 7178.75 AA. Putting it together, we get 0.97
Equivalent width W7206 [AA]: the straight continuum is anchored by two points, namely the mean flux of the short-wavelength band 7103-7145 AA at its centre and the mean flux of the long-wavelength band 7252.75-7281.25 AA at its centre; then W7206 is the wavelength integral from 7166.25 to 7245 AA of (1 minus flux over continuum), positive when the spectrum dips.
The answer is -0.3 AA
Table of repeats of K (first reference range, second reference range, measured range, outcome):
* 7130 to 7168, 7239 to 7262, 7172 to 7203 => -0.02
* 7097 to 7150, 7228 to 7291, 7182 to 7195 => 0.01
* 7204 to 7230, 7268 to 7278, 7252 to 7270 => 0.01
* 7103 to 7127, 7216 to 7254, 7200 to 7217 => -0.05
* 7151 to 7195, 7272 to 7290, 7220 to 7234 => 0.09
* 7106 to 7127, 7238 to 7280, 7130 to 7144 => 0.04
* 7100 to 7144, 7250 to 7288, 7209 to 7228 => 0.00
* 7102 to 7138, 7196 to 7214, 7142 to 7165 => -0.04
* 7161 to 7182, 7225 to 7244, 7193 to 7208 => 0.02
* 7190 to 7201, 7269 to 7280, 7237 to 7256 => 0.02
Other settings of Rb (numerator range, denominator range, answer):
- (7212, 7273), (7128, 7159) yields 1.01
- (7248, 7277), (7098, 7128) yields 1.02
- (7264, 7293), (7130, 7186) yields 1.03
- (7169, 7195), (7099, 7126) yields 1.03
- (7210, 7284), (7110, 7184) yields 1.01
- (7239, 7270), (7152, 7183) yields 0.98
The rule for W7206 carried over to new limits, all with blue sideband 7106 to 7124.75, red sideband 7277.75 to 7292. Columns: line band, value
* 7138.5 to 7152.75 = -0.5 AA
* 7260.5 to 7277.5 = 0.7 AA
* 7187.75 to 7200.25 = 0.4 AA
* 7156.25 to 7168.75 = 0.0 AA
